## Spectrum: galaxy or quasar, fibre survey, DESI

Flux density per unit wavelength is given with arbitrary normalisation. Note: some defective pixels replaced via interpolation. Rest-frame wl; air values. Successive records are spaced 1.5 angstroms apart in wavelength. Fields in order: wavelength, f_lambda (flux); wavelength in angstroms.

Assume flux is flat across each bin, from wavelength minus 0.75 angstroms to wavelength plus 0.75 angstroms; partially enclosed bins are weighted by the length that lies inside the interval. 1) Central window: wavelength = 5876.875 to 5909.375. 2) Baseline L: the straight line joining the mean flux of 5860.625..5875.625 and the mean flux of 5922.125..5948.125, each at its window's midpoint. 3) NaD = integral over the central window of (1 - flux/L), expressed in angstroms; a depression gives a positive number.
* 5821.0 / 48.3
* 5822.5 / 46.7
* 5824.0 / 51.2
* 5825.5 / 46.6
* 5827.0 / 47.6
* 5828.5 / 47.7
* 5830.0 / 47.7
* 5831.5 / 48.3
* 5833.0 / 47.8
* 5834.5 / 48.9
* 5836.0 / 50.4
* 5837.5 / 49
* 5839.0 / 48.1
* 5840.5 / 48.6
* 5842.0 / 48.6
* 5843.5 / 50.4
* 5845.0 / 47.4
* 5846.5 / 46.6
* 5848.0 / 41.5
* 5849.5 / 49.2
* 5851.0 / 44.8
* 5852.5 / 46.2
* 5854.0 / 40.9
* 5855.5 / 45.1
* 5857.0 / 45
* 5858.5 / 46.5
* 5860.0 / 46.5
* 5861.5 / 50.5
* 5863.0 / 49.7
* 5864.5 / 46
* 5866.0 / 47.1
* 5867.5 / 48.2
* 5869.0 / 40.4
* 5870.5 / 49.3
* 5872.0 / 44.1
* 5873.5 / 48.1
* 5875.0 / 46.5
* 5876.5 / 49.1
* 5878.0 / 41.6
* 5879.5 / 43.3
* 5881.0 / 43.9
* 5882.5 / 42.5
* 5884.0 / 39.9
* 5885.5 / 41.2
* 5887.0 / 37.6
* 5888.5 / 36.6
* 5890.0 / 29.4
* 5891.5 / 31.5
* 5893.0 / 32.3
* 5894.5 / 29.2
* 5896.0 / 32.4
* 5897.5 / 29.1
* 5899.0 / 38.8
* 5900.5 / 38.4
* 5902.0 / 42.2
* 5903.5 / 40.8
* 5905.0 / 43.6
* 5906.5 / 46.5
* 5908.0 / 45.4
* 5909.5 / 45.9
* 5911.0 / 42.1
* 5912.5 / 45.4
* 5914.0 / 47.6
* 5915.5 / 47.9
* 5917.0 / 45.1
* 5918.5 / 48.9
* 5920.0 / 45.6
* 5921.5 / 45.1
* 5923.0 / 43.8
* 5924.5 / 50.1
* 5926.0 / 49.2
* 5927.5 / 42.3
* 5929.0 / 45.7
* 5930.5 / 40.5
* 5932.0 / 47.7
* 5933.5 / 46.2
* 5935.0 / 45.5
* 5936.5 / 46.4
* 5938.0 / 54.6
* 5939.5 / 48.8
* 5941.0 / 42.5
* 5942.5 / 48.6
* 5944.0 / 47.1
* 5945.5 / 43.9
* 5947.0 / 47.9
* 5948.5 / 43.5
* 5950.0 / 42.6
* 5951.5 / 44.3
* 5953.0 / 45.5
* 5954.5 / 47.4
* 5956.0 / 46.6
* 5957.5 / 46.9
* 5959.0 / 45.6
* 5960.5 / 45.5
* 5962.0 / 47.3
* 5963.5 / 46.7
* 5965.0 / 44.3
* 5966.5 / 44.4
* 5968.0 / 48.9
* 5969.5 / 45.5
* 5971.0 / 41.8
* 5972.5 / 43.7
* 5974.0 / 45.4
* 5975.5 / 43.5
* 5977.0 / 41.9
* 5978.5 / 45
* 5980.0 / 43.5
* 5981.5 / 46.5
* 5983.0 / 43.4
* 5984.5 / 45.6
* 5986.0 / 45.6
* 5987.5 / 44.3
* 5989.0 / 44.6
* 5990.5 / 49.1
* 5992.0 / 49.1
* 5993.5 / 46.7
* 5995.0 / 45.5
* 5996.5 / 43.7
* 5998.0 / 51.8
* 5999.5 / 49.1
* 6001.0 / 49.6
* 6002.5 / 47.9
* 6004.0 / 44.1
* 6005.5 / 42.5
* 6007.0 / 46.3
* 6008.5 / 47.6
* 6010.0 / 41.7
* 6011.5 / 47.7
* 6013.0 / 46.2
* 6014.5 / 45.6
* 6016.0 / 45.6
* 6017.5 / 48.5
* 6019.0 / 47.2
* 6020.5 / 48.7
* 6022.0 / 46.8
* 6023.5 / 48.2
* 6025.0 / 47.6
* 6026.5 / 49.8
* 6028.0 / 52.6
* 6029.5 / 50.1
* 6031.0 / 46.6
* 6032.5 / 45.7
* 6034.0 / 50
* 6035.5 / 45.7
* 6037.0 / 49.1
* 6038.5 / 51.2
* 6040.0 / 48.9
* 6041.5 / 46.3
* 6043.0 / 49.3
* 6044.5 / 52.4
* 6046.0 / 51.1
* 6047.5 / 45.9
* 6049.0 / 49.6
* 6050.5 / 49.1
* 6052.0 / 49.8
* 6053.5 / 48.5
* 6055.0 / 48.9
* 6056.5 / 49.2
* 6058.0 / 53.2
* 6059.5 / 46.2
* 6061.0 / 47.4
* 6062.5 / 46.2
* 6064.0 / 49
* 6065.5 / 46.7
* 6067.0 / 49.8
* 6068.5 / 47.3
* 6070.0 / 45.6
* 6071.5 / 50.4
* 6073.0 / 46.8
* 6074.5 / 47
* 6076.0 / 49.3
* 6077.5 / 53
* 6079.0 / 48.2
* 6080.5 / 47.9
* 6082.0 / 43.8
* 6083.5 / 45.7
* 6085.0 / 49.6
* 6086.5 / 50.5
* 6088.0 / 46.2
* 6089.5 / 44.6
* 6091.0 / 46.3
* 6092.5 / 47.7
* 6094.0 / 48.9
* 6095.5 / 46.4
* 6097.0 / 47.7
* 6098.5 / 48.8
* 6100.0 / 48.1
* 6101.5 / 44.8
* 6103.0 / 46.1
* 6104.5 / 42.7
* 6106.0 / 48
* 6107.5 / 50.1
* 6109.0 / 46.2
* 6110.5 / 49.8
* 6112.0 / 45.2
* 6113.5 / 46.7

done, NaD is 5.65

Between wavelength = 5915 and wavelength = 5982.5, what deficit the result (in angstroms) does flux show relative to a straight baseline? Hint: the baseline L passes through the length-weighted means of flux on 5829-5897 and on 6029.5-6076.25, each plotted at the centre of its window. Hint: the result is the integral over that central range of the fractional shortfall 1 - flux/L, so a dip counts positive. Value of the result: 0.5 angstroms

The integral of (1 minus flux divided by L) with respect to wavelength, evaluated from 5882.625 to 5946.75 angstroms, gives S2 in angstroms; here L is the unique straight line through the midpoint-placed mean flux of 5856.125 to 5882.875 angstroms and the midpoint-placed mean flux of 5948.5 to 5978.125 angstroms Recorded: 4.1 angstroms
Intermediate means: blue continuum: 46.1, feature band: 42.7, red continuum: 45.1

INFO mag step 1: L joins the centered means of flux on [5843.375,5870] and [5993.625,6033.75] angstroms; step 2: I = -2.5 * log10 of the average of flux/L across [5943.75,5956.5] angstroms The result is 0.03 mag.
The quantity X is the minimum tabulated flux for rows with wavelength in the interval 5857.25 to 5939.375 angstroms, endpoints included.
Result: 29.1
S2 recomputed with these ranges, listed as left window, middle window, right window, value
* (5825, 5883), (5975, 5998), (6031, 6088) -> 1.1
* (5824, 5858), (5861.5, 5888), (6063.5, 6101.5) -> 1.4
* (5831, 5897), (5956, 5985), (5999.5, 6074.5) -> 0.9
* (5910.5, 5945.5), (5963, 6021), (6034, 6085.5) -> 1.9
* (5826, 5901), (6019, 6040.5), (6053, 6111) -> -0.8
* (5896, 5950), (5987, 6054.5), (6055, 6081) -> -0.7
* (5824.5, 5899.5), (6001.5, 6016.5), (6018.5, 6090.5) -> 0.6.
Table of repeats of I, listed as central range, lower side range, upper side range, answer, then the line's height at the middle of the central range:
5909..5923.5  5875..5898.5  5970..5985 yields -0.15 mag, 39.7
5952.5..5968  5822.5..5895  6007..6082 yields 0.01 mag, 46.7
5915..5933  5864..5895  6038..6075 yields -0.07 mag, 43.2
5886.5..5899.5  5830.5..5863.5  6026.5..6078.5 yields 0.40 mag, 47.6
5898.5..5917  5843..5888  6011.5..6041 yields 0.05 mag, 46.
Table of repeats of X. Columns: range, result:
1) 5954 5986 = 41.8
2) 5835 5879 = 40.4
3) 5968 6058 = 41.7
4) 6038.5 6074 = 45.6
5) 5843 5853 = 41.5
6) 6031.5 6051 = 45.7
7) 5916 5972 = 40.5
